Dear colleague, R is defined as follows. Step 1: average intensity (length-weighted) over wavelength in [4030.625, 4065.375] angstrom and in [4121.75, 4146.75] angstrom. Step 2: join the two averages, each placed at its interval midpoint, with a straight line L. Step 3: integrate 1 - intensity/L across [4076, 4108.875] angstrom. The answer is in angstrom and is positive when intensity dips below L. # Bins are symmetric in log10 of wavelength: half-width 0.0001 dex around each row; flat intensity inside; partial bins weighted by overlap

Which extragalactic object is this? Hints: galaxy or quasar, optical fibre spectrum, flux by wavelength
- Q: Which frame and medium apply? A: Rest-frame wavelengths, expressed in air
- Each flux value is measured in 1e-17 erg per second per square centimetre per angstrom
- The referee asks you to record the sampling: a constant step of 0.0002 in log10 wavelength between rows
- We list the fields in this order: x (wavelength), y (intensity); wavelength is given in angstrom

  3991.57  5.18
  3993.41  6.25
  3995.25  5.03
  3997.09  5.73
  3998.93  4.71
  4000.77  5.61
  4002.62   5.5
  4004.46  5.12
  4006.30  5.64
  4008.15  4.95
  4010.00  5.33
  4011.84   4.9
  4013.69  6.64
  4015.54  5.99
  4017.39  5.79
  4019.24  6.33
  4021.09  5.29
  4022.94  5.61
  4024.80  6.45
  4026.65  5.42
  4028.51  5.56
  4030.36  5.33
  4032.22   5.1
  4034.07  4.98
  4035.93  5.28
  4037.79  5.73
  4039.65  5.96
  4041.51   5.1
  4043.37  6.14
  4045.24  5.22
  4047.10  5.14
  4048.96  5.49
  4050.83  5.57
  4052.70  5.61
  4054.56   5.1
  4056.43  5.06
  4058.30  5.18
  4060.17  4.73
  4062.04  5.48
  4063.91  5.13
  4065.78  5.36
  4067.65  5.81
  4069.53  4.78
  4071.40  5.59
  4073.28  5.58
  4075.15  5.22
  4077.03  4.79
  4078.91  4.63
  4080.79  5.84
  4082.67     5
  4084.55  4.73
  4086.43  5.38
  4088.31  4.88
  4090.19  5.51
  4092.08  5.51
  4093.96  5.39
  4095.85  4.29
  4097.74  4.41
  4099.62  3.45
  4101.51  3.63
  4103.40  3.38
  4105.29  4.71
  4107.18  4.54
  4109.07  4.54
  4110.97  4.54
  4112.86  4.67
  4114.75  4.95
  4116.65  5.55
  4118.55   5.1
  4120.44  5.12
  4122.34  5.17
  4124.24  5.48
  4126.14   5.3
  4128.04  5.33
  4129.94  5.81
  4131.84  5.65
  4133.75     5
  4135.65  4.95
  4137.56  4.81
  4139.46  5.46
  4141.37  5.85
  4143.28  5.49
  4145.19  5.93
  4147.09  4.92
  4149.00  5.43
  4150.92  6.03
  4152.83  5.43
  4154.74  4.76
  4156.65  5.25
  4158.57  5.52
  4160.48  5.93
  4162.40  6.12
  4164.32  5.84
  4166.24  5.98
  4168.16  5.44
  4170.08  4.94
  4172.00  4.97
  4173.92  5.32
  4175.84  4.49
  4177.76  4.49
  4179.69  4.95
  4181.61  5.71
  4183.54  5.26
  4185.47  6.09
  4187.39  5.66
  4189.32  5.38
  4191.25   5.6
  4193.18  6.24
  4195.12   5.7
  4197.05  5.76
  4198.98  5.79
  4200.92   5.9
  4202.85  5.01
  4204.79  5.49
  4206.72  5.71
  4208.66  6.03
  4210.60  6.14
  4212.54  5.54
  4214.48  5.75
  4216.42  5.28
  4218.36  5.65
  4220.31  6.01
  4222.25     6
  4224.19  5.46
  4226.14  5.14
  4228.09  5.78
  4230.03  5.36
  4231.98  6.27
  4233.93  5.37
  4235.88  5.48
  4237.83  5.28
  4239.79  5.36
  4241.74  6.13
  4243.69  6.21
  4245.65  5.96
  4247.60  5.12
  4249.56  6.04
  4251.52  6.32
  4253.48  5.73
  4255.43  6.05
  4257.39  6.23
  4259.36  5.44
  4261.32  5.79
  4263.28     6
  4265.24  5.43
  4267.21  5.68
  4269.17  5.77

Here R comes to 4.03 angstrom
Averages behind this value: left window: 5.33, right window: 5.39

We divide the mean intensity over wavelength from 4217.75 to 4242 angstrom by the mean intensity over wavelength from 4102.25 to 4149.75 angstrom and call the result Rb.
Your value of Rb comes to 1.1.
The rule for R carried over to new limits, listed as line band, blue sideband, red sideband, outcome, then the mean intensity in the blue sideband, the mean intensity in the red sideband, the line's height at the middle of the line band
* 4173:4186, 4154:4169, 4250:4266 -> 1.2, 5.62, 5.89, 5.67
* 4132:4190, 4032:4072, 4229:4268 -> 2.0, 5.35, 5.76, 5.58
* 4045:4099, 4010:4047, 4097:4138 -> 0.5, 5.6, 4.83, 5.22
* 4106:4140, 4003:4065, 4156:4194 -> 2.2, 5.47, 5.46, 5.46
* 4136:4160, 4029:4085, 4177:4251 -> 0.4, 5.3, 5.64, 5.5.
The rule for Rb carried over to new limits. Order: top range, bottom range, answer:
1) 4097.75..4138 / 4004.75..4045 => 0.87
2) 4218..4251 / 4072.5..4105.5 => 1.19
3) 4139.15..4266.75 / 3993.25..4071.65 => 1.03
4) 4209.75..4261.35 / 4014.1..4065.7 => 1.05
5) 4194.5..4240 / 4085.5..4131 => 1.16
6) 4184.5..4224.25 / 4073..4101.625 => 1.17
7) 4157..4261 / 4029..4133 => 1.10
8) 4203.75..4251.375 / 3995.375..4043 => 1.03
